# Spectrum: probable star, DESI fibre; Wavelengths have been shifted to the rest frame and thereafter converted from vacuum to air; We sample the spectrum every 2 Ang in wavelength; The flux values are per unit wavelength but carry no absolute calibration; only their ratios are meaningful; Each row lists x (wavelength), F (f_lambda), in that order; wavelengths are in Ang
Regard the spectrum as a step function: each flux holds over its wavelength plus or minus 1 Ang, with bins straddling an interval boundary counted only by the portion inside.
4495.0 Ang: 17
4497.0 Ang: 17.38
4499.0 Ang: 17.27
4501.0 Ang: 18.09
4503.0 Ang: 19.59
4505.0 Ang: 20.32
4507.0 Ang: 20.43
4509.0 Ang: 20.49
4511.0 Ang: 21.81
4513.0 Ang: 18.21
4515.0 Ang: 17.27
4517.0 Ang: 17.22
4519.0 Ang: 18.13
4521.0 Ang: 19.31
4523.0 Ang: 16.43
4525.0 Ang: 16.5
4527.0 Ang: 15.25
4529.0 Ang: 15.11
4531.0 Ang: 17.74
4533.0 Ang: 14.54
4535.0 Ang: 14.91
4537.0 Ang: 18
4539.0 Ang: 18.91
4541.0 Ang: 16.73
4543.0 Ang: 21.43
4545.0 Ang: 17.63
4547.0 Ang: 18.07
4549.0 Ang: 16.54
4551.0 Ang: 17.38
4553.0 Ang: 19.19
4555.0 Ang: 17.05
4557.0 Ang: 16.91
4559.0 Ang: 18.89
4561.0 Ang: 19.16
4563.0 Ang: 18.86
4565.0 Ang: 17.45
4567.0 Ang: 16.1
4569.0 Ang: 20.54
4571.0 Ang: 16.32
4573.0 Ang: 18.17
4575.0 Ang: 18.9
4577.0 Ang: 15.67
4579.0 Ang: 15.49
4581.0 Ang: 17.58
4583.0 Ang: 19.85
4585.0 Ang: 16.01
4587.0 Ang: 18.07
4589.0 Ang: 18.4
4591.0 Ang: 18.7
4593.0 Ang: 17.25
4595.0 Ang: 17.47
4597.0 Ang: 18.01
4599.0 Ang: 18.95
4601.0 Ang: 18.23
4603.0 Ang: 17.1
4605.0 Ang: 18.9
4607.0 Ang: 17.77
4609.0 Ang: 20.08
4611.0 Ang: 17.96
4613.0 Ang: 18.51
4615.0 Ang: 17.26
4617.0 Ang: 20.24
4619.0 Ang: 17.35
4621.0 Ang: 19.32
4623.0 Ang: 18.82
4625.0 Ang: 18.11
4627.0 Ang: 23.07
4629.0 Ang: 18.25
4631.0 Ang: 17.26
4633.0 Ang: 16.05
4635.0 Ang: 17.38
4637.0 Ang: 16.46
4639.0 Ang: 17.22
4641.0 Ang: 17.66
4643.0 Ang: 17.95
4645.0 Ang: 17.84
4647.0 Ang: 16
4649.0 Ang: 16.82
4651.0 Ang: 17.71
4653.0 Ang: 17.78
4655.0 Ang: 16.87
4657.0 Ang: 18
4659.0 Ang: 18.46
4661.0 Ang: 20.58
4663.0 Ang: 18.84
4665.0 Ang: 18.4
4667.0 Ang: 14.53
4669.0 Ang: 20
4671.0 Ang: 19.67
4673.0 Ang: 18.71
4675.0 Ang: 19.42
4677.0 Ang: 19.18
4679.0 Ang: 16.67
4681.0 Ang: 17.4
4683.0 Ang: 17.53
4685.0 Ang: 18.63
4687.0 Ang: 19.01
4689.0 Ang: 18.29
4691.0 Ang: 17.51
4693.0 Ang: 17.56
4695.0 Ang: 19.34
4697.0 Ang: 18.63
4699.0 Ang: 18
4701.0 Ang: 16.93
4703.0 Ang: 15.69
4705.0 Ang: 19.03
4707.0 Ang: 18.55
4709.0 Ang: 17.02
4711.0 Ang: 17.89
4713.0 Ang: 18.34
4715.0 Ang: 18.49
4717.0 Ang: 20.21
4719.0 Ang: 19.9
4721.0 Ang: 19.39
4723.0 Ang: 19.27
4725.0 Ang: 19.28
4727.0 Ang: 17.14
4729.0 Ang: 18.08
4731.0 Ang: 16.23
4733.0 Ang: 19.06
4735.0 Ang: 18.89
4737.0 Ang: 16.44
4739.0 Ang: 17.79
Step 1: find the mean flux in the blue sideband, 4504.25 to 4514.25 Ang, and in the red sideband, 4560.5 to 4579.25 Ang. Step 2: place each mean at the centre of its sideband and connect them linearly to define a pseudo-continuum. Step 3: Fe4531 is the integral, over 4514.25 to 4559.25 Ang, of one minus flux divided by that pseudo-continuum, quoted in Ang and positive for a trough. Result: 4.03 Ang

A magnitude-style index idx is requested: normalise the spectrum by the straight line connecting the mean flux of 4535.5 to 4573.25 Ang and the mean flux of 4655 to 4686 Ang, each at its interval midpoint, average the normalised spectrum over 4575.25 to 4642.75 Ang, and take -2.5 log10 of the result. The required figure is 0.01 mag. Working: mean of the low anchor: 18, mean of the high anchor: 18.4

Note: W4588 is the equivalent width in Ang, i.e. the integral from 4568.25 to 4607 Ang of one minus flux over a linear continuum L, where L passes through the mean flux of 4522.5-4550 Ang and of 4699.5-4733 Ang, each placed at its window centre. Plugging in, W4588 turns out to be -1.1 Ang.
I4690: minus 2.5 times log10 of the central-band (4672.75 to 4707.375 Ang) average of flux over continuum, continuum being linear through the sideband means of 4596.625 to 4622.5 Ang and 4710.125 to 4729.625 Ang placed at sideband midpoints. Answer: 0.037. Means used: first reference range 18.5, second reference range 18.8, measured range 18.1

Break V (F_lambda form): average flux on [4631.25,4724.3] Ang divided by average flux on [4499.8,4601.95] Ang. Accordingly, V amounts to 1.01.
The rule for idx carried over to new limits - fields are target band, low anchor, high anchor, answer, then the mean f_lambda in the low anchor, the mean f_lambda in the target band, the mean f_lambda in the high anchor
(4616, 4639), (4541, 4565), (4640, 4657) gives -0.05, 18.2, 18.3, 17.4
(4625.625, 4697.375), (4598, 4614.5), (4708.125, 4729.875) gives 0.03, 18.4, 18.1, 18.6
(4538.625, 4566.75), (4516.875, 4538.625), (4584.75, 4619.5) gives -0.06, 16.7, 18.1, 18.2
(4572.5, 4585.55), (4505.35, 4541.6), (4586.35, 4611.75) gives 0.04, 17.7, 17.4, 18.2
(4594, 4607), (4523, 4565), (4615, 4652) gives -0.02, 17.4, 18.1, 18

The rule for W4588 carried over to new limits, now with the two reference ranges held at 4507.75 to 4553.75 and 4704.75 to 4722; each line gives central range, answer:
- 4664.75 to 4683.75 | 0.4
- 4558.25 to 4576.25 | -0.3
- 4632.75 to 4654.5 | 1.4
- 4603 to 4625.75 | -0.4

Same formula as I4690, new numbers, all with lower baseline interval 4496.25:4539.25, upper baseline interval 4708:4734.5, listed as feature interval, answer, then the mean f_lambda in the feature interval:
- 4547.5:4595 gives 0.02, 17.8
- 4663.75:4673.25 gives 0.00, 18.2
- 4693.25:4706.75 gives 0.03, 17.9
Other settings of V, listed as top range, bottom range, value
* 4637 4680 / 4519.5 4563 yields 1.03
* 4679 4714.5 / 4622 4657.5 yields 1.01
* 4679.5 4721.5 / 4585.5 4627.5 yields 0.99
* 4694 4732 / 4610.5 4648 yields 1.01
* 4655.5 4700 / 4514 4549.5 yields 1.07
